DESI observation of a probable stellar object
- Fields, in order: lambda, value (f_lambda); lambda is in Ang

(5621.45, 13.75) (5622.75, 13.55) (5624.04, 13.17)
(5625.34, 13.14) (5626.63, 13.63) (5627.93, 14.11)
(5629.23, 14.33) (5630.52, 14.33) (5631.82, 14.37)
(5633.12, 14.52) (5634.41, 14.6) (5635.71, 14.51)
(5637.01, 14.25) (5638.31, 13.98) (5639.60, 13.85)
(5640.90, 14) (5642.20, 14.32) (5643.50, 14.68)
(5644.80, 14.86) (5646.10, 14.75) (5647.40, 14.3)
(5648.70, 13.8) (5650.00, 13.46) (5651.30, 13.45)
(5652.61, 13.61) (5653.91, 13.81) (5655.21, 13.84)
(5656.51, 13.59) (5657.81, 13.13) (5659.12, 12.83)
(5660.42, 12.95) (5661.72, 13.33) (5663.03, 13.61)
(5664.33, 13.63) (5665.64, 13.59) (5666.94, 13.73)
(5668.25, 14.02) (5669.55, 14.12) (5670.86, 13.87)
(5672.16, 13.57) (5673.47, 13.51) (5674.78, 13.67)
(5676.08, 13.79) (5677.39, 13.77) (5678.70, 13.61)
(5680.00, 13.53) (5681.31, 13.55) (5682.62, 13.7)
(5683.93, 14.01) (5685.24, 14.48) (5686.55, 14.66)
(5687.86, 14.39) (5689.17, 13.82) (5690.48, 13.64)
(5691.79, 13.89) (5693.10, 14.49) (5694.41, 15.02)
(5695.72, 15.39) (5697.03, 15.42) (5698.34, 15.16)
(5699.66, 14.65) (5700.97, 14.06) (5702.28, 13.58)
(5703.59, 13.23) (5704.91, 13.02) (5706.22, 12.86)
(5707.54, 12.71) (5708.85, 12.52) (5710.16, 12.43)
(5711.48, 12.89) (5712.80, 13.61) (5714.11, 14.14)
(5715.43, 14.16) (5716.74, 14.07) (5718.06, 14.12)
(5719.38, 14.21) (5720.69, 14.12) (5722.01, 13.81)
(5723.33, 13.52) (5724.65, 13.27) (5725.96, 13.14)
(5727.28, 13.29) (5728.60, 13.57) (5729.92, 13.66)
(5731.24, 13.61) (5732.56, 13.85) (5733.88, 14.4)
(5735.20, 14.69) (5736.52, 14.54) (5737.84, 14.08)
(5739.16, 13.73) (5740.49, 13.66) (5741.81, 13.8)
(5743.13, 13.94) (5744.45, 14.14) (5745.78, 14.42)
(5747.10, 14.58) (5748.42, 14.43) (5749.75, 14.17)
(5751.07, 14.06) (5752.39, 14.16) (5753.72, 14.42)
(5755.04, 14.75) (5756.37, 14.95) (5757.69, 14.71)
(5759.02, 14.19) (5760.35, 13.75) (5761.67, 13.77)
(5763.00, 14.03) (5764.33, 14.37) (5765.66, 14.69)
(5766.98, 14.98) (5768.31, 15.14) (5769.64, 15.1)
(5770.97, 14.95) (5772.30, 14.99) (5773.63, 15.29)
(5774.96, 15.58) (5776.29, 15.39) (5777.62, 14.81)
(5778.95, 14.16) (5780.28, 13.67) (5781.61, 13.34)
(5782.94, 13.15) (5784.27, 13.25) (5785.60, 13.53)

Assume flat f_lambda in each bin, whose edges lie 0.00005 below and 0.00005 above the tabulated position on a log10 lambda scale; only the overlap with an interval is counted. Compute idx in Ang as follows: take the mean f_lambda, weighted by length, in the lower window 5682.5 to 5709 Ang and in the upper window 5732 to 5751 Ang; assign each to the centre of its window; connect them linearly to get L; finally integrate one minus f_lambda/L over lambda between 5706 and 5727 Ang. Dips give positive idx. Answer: 0.9 Ang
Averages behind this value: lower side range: 14.1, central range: 13.5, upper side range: 14.2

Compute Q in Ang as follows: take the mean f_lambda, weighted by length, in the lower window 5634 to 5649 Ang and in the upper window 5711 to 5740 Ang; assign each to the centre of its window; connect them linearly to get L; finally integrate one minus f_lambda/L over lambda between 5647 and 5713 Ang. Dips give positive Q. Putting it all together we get 1.7 Ang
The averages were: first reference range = 14.3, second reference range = 13.8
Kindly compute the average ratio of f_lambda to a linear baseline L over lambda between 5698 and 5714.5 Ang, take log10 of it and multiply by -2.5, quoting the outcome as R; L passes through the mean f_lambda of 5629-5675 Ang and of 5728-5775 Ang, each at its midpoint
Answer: 0.06 mag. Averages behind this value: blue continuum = 13.9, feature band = 13.4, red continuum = 14.3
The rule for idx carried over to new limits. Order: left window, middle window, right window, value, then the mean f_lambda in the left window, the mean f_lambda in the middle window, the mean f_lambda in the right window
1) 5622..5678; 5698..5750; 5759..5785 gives 1.5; 13.9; 13.8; 14.4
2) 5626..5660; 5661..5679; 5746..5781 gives 0.6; 14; 13.7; 14.6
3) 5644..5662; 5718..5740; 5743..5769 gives 0.6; 13.7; 13.8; 14.4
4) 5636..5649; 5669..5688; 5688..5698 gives 0.8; 14.3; 13.9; 14.5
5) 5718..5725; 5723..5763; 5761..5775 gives 0.6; 13.8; 14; 14.8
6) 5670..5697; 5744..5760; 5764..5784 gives 0.1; 14.1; 14.4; 14.6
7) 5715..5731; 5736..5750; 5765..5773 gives 0.1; 13.7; 14.1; 15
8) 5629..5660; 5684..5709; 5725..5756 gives -0.1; 14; 14.1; 14.1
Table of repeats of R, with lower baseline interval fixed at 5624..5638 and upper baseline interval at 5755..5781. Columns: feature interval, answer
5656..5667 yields 0.07 mag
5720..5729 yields 0.07 mag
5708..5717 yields 0.08 mag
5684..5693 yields 0.01 mag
